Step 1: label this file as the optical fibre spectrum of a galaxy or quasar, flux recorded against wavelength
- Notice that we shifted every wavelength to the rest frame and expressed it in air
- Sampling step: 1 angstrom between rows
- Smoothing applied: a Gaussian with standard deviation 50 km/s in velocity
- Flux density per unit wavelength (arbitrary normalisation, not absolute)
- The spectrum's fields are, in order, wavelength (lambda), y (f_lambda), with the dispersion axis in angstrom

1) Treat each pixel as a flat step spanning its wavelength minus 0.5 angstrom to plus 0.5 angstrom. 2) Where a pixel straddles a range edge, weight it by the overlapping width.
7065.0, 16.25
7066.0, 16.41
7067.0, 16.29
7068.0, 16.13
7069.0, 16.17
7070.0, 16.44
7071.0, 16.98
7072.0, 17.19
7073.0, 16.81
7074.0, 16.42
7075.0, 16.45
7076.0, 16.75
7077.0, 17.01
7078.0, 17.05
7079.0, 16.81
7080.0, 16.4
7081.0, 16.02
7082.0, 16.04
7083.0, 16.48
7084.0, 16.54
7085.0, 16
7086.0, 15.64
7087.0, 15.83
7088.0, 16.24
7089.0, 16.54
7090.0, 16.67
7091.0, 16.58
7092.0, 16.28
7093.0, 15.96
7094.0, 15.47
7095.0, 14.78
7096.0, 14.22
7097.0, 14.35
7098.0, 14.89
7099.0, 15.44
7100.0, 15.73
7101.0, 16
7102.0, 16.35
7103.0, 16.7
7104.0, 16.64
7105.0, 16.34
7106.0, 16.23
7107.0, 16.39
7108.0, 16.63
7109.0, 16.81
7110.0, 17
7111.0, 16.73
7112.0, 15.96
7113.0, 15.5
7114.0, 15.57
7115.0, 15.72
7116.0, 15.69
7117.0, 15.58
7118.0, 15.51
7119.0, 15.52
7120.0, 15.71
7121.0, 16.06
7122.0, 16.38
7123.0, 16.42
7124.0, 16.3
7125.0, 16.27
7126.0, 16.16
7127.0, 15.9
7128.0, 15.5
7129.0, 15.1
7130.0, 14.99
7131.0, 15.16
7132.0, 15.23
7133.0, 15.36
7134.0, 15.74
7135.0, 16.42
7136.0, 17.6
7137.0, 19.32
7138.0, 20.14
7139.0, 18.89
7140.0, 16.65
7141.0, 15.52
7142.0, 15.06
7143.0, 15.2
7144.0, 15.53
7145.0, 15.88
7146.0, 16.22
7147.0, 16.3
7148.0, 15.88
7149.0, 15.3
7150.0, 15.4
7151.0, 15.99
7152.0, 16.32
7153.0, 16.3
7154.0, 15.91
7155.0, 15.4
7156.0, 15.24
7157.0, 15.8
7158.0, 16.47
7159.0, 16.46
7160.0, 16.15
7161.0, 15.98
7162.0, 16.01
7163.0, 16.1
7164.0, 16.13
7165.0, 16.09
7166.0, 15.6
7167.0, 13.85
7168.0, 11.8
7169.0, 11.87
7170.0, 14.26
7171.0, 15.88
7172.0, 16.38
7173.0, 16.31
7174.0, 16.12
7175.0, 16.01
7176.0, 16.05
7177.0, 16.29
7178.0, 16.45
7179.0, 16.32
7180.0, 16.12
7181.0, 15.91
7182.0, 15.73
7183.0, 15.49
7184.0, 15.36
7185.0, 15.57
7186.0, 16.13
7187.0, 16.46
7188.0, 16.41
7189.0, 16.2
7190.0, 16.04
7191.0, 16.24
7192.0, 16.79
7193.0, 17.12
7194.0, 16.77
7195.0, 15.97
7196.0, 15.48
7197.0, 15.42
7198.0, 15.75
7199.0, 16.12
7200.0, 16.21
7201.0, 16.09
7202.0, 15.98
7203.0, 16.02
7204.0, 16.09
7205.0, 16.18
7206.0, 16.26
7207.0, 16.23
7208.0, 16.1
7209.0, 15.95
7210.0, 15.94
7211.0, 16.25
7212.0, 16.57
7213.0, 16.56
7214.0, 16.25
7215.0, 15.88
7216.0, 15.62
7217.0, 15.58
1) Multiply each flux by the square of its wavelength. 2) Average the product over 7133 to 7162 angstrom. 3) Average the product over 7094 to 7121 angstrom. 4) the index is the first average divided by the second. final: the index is 1.04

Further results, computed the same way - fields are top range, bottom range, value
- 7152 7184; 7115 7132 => 1.01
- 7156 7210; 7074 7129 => 1.01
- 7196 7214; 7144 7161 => 1.02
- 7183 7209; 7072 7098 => 1.03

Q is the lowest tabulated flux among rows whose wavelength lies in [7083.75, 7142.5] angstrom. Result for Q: 14.22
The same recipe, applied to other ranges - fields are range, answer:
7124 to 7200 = 11.8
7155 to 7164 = 15.24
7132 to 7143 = 15.06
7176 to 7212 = 15.36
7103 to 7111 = 16.23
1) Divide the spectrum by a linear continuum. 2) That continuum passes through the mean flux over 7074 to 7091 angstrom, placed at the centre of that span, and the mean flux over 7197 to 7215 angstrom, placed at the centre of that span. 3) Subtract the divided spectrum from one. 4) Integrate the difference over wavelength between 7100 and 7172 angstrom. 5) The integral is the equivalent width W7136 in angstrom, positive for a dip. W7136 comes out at 1.5 angstrom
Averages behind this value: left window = 16.4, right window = 16.1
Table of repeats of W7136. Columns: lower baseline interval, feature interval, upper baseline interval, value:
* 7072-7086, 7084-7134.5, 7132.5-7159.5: 1.7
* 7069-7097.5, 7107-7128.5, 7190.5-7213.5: 0.2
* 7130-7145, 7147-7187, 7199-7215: 1.7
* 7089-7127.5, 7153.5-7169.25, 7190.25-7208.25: 0.7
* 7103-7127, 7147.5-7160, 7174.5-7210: 0.2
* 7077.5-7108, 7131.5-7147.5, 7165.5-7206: -0.7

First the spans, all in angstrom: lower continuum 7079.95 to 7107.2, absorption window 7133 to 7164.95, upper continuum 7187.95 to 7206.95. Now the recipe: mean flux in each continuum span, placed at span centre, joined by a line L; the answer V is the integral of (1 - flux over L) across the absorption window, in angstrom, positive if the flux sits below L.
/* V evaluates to -0.4 angstrom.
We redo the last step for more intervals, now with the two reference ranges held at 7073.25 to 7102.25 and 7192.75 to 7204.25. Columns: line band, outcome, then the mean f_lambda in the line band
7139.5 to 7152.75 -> 0.21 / 15.8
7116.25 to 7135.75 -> 0.33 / 15.8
